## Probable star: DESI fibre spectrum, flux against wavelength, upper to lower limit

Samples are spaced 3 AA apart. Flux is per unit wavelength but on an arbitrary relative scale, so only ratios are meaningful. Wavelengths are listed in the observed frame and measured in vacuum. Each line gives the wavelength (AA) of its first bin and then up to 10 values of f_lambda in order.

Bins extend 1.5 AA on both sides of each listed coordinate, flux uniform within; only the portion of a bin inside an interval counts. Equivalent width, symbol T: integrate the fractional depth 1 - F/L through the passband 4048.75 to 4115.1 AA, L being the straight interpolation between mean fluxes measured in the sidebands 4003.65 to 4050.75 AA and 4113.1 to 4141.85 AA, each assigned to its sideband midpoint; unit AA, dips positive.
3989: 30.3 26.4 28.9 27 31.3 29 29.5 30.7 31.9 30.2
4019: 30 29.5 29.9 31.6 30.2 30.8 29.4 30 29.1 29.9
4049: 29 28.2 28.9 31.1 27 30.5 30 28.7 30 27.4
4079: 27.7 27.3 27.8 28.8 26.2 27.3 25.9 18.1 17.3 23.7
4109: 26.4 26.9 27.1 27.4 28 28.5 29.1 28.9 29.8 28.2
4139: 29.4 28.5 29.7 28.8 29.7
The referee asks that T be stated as 5.1 AA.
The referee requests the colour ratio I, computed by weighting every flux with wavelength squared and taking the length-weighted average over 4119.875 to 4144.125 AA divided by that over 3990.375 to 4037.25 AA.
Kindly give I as 1.03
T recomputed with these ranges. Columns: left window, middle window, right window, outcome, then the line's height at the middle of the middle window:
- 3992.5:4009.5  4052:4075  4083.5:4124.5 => -2.0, 27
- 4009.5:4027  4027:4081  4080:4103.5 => -3.0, 27.9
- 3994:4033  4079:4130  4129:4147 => 5.6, 29.3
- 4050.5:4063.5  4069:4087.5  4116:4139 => 0.4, 28.8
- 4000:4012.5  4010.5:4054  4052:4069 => -0.2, 29.8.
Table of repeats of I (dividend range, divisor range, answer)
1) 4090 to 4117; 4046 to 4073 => 0.85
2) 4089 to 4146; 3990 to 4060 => 0.94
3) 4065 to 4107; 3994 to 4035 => 0.90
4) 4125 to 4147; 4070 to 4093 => 1.07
